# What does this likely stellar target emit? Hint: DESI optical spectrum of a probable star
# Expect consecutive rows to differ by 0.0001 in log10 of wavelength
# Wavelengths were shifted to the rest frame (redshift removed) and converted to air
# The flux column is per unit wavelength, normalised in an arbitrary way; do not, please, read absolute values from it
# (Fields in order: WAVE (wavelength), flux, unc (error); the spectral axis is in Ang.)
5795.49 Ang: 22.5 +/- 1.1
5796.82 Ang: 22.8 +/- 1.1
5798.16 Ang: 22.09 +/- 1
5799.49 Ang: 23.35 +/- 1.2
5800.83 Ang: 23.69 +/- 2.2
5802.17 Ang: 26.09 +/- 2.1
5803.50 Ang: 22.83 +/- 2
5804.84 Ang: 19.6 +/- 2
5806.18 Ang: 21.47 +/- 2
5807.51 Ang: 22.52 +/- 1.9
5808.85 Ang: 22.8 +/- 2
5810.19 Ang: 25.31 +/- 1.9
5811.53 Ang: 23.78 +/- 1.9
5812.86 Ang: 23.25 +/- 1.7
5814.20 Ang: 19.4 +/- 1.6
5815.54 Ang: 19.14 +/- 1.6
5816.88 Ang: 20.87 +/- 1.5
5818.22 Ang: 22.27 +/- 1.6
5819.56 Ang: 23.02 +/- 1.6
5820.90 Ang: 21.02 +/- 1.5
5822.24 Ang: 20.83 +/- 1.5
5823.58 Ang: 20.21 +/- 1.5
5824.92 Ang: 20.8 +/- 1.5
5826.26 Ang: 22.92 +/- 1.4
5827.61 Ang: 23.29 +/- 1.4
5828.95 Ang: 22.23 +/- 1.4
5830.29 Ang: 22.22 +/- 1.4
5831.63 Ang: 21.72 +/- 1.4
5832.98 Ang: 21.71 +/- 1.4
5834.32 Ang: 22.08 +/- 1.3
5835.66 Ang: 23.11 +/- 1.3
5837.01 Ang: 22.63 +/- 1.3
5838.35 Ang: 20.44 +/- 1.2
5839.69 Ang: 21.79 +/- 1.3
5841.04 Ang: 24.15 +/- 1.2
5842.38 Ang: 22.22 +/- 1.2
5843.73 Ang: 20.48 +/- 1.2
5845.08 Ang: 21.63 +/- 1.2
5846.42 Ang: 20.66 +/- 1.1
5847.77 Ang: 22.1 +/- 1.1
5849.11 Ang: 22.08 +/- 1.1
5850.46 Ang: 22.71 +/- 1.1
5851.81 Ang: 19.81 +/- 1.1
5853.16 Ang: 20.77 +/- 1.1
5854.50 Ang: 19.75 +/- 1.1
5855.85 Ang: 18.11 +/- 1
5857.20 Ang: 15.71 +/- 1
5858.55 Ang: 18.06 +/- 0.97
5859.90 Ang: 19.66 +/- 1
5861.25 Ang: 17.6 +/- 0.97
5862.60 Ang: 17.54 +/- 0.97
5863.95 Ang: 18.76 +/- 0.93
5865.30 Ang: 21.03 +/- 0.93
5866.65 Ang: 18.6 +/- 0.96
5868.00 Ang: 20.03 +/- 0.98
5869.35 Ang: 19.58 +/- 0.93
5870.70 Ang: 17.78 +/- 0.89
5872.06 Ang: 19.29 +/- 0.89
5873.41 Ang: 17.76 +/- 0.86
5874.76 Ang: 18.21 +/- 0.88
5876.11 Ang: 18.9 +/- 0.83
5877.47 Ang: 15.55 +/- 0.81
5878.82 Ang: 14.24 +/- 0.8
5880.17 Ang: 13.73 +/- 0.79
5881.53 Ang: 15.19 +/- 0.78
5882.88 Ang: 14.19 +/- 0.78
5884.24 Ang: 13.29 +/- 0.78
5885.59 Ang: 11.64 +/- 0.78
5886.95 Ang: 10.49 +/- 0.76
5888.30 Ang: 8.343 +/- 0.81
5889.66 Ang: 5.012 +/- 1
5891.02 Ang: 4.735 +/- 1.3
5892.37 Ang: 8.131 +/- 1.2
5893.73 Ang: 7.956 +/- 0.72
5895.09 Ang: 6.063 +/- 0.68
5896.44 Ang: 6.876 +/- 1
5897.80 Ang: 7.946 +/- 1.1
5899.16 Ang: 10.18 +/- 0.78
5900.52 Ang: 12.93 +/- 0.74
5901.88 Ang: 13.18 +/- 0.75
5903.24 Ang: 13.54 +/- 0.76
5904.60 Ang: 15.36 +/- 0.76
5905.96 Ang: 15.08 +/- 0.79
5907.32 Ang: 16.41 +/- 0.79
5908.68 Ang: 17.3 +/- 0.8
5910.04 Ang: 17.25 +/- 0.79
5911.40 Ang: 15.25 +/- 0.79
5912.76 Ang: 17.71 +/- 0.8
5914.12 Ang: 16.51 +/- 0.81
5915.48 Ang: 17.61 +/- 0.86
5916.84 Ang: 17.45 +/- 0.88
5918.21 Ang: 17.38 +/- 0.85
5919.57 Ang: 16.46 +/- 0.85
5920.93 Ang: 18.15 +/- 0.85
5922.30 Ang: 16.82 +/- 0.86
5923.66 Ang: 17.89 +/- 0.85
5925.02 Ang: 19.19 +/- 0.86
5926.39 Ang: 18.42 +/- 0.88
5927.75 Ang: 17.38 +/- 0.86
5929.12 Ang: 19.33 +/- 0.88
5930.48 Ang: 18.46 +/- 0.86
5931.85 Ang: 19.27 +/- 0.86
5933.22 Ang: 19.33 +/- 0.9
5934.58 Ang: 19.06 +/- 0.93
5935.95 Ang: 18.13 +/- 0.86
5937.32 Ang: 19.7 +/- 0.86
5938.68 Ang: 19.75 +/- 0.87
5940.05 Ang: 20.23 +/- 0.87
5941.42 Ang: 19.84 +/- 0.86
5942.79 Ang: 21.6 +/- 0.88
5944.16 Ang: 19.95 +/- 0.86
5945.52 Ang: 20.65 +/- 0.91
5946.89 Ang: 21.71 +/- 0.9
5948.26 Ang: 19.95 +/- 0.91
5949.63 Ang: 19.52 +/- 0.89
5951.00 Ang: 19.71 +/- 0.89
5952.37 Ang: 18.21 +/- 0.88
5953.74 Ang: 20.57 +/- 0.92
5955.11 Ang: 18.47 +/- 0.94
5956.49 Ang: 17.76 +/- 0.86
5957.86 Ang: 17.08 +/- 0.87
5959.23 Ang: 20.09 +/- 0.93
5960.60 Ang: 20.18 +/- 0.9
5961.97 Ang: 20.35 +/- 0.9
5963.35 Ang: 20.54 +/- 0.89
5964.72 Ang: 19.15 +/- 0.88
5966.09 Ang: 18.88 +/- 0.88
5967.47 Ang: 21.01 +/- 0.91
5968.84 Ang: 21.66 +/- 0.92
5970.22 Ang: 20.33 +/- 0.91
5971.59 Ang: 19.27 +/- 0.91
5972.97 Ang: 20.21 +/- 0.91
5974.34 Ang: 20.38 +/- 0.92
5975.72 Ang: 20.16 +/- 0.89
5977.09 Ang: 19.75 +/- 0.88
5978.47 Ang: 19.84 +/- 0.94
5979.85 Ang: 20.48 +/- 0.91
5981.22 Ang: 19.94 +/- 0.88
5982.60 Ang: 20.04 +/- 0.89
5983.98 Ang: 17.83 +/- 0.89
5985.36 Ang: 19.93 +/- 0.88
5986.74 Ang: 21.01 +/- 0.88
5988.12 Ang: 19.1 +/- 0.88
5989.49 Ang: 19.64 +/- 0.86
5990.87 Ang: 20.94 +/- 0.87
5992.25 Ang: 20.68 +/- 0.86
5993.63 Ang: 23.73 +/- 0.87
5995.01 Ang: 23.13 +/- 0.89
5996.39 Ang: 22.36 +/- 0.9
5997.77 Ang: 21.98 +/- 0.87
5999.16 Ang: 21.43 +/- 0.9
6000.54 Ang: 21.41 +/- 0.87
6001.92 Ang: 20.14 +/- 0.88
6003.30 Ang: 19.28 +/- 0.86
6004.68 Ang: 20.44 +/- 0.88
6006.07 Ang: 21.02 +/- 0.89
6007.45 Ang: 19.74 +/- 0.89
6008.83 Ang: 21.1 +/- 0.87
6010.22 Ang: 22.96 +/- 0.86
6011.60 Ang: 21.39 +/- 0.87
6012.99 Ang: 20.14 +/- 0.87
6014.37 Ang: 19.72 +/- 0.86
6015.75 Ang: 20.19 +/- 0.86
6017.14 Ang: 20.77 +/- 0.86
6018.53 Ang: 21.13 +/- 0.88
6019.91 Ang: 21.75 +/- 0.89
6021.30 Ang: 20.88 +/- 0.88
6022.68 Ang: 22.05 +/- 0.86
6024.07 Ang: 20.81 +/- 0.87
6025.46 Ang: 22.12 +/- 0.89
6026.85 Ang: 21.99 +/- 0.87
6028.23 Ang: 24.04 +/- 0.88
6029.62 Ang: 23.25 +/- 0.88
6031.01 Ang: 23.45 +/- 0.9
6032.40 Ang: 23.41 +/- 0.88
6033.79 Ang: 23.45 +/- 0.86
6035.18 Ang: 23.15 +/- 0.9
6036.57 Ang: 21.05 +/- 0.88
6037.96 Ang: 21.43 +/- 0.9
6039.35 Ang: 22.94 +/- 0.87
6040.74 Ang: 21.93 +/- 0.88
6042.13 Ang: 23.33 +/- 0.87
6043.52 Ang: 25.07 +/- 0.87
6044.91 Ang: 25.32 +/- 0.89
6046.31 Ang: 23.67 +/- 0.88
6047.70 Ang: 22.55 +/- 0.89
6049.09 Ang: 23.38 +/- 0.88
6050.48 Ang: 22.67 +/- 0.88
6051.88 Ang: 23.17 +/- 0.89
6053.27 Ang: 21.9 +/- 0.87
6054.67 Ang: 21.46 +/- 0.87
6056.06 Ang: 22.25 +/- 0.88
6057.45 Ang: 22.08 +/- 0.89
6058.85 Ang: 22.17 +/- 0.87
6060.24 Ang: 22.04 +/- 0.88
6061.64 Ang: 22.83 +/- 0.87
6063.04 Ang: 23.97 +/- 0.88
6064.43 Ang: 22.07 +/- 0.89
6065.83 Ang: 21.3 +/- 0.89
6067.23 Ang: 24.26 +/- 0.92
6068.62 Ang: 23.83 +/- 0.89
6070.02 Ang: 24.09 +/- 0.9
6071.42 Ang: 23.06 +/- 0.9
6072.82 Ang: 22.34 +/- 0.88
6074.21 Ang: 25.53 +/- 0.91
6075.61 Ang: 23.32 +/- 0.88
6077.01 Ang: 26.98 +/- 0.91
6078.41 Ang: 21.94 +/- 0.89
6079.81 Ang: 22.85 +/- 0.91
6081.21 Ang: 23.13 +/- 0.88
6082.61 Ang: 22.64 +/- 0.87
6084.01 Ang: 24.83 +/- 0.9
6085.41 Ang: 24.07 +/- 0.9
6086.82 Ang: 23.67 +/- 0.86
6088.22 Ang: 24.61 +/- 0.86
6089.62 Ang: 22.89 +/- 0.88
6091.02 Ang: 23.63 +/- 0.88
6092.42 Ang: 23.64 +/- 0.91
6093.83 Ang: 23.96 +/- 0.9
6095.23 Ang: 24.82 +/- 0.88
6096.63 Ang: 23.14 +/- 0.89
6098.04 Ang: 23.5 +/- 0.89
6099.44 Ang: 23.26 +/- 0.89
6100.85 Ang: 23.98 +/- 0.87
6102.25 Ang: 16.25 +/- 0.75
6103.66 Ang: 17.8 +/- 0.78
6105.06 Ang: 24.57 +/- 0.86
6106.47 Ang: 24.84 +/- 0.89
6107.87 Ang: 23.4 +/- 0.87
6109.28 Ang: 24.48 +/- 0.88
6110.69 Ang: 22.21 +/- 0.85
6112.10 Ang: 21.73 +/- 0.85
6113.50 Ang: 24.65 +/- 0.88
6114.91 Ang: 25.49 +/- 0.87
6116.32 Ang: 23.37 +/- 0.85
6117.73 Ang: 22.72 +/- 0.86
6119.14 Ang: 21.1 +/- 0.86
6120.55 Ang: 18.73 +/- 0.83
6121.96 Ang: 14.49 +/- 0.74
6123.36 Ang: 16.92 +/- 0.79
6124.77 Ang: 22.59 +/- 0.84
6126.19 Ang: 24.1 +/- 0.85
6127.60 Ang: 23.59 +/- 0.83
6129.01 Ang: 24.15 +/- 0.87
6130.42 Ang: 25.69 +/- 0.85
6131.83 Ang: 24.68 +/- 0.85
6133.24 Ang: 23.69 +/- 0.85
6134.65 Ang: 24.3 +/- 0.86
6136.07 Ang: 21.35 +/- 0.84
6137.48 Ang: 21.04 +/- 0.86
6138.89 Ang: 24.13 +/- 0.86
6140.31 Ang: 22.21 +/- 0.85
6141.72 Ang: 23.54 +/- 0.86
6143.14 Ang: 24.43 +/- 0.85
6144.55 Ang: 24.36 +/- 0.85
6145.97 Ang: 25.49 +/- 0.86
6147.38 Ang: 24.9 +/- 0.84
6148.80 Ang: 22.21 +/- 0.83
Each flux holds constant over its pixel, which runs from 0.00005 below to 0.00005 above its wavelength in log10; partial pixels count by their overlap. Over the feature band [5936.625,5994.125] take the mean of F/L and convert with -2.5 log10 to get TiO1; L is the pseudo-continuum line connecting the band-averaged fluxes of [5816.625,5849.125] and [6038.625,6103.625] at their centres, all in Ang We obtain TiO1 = 0.13 mag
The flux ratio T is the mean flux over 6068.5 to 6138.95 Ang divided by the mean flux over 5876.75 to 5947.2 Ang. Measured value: 1.50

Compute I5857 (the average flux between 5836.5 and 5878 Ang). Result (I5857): 19.8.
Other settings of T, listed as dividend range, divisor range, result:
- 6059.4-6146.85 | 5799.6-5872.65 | 1.09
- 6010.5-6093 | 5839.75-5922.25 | 1.41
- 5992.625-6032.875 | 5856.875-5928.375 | 1.43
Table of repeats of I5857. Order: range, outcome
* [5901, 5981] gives 18.7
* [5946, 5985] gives 19.8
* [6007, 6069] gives 22.3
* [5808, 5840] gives 22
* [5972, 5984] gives 19.9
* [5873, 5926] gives 13.9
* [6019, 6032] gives 22.3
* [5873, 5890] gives 13.7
